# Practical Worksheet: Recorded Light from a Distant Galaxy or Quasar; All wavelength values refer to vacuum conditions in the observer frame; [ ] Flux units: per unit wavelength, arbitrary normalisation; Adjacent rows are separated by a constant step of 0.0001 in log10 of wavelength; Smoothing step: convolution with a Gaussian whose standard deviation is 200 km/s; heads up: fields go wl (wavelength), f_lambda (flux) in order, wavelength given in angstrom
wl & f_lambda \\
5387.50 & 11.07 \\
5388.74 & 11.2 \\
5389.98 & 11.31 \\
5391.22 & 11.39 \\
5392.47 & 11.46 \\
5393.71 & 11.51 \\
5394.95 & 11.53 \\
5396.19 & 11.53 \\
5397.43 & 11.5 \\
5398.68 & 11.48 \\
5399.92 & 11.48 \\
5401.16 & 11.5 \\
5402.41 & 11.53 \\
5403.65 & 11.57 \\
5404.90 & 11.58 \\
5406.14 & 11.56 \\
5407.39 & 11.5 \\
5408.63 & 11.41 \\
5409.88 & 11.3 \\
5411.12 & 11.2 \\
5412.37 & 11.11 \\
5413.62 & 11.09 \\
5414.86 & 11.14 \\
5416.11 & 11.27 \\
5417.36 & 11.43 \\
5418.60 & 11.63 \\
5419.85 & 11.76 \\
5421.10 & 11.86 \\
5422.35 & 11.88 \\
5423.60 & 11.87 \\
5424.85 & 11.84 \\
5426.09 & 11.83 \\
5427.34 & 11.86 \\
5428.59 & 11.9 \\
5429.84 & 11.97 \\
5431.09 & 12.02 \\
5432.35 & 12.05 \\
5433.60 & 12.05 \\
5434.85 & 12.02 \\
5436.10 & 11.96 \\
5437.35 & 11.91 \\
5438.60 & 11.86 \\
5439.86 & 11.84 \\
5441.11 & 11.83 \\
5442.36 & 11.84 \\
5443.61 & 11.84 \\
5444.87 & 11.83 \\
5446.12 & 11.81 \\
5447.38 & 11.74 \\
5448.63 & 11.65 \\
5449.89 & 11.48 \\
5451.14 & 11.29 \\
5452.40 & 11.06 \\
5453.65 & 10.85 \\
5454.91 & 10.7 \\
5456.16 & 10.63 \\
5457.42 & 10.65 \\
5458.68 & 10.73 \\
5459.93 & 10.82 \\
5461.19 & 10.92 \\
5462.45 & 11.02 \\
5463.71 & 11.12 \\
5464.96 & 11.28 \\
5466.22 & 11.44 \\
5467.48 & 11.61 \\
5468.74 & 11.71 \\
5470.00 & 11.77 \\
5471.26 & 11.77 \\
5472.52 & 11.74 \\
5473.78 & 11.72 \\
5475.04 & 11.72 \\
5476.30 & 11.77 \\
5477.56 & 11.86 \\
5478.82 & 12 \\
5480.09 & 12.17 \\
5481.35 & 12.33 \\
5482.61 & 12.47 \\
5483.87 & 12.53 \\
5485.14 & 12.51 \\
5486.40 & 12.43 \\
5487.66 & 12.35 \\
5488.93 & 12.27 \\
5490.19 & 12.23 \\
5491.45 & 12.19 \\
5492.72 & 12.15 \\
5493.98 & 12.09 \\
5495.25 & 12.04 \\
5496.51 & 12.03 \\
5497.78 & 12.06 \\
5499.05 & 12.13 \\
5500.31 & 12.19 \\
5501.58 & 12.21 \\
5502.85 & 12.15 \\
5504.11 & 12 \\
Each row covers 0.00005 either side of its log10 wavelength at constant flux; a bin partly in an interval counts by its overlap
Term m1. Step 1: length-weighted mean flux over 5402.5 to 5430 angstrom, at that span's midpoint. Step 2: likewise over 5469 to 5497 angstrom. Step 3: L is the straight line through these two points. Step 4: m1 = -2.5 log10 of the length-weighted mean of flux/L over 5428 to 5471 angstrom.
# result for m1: 0.030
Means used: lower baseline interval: 11.6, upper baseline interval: 12.1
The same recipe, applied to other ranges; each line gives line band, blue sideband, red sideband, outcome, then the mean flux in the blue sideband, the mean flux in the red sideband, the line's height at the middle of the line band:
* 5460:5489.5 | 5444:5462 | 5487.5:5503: -0.01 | 11.2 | 12.2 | 11.7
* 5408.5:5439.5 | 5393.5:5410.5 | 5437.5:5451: -0.01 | 11.5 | 11.8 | 11.6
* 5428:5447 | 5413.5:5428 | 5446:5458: -0.05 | 11.6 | 11.2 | 11.4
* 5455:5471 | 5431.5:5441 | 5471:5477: 0.06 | 11.9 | 11.7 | 11.8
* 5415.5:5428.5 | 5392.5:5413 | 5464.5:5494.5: -0.01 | 11.5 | 12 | 11.6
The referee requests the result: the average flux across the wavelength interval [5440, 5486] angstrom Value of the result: 11.6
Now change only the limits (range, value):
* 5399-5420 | 11.4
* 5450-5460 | 10.9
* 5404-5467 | 11.5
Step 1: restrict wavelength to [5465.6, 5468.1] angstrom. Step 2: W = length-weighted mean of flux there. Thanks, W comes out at 11.5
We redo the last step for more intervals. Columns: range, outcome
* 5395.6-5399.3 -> 11.5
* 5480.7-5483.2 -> 12.4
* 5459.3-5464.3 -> 11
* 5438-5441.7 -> 11.8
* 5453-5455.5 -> 10.8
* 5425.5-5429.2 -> 11.9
